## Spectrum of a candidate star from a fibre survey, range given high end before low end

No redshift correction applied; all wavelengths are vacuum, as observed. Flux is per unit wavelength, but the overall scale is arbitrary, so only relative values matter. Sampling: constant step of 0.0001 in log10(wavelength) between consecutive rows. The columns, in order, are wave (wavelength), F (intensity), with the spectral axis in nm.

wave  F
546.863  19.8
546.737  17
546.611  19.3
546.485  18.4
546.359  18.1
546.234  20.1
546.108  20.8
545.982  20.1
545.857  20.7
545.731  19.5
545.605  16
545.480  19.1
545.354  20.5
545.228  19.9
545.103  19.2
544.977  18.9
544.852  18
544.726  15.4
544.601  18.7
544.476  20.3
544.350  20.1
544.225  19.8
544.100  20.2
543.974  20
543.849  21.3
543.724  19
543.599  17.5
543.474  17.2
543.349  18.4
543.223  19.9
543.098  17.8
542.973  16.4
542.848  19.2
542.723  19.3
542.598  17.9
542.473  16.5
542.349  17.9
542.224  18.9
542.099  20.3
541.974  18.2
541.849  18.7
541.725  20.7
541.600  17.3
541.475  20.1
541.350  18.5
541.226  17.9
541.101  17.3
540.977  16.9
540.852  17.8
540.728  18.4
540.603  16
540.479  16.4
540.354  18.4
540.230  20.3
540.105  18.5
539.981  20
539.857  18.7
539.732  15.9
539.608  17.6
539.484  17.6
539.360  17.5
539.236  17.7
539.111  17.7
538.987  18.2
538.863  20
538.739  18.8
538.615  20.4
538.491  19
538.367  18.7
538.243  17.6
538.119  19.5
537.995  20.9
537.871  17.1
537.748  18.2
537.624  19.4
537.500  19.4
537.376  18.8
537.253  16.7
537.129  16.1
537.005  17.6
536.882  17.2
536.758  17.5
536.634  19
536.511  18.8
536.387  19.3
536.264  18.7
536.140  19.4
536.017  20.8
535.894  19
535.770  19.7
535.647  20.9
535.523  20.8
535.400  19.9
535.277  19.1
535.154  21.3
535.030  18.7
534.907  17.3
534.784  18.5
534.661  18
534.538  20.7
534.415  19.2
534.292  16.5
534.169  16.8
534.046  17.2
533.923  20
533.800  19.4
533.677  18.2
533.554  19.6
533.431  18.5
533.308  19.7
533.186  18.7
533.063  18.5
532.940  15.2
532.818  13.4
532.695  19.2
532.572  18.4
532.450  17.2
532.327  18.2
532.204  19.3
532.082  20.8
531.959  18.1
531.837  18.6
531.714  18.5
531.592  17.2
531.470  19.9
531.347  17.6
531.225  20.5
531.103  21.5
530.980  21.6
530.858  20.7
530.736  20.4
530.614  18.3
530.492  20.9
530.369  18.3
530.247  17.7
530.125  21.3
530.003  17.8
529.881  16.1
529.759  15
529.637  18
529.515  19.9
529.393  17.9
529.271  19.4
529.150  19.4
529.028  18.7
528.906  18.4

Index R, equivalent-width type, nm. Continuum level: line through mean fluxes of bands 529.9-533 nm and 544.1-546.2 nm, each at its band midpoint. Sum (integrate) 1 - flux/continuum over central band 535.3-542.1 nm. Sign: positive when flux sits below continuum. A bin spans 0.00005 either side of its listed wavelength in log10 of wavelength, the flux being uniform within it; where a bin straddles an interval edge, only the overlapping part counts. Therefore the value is 0.16 nm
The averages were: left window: 18.8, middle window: 18.6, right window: 19.2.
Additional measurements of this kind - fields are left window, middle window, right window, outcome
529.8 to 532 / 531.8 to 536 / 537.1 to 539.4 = 0.05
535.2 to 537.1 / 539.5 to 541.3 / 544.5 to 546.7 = 0.11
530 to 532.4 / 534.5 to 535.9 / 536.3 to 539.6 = -0.05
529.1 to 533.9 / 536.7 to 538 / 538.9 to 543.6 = 0.03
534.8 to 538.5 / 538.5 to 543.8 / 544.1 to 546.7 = 0.20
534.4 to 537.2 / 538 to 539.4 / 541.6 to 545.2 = 0.01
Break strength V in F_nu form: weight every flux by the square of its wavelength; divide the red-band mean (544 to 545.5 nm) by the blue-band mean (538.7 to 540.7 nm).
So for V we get 1.1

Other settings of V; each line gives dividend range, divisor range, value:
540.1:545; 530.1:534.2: 1.02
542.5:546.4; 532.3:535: 1.09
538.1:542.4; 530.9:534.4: 1.02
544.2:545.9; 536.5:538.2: 1.07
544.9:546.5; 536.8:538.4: 1.09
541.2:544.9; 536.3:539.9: 1.04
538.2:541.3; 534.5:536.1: 0.94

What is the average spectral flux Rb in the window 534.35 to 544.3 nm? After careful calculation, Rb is 18.6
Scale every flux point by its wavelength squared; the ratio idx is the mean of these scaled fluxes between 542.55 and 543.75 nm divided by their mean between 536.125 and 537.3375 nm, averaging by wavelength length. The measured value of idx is 1.0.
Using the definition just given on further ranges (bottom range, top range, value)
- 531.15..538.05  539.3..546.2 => 1.03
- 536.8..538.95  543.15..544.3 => 1.06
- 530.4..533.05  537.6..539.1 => 1.03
